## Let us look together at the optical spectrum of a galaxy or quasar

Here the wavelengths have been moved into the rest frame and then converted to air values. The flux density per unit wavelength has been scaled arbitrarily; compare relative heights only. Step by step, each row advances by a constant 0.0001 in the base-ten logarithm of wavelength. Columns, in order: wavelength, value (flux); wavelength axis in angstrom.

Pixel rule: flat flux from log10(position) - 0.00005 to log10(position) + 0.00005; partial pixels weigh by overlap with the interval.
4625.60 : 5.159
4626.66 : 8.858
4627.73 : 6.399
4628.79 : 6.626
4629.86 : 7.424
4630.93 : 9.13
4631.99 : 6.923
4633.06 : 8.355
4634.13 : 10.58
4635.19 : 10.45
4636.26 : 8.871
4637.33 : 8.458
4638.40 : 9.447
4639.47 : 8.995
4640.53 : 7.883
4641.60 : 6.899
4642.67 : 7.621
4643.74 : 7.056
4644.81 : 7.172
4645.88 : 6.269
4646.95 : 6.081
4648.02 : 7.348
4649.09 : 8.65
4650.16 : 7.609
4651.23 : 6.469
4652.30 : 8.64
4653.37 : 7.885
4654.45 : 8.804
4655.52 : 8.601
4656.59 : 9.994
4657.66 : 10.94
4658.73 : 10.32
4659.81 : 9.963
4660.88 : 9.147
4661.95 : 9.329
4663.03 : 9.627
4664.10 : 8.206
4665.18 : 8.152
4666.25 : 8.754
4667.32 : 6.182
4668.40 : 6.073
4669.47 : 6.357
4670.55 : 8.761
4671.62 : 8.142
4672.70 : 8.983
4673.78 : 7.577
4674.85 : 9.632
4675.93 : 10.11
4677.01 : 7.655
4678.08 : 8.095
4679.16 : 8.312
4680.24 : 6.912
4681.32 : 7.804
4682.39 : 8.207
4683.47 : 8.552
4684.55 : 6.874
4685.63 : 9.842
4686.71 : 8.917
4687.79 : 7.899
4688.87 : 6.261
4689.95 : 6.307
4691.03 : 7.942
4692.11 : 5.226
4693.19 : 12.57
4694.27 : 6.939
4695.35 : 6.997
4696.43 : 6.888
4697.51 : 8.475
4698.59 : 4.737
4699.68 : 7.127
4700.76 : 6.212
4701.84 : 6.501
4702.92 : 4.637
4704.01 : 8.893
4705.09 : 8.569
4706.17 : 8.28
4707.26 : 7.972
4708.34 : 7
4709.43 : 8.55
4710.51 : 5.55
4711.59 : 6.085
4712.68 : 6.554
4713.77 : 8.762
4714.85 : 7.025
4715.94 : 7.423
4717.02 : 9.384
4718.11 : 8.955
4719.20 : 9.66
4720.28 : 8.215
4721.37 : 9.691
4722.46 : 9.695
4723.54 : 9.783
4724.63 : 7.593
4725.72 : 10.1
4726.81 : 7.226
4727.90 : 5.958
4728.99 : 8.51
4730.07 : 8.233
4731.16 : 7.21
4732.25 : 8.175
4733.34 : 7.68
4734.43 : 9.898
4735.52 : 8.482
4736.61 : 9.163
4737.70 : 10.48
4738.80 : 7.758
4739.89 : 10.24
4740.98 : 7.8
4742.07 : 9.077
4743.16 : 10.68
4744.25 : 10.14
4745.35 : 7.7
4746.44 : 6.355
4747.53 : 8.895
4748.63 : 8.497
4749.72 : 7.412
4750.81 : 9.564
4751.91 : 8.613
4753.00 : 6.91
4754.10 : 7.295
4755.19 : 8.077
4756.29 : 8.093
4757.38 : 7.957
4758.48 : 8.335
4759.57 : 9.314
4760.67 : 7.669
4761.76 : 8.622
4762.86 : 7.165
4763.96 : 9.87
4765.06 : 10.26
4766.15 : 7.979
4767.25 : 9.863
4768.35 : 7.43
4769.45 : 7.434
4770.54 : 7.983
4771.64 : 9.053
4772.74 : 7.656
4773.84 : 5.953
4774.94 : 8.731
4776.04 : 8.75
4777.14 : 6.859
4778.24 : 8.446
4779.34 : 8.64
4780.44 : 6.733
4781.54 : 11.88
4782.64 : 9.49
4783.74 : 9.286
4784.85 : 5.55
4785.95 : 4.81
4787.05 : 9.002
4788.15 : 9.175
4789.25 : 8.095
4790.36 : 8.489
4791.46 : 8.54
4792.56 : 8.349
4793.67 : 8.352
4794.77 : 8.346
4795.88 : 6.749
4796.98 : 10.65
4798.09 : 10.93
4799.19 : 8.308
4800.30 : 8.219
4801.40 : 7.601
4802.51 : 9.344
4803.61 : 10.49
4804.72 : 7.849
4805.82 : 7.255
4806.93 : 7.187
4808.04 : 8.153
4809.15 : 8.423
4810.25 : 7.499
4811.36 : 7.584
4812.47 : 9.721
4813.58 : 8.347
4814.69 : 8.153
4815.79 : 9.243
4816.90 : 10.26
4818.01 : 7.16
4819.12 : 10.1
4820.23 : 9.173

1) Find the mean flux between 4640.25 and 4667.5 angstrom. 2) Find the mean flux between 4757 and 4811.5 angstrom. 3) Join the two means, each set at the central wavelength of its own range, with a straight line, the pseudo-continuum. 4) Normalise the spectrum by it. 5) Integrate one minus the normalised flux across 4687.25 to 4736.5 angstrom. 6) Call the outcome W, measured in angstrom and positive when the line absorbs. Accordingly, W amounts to 3.0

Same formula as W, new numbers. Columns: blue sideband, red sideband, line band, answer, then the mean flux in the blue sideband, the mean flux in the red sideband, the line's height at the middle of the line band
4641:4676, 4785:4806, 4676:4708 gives 2.5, 8.2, 8.42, 8.25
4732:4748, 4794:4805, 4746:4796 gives 3.7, 8.85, 8.86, 8.86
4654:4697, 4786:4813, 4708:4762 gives 0.3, 8.3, 8.44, 8.37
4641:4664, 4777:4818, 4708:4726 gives 0.3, 8.3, 8.43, 8.36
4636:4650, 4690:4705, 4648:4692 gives -4.8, 7.72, 7.18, 7.45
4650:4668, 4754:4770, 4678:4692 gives 1.5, 8.74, 8.39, 8.66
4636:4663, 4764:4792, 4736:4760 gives -0.8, 8.36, 8.27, 8.29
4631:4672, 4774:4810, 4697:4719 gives 2.5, 8.3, 8.36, 8.33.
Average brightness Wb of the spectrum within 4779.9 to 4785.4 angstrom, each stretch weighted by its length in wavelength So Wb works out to 8.58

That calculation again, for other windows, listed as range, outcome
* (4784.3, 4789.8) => 7.34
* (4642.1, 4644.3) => 7.32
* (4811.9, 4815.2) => 8.73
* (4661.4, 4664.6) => 9.07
